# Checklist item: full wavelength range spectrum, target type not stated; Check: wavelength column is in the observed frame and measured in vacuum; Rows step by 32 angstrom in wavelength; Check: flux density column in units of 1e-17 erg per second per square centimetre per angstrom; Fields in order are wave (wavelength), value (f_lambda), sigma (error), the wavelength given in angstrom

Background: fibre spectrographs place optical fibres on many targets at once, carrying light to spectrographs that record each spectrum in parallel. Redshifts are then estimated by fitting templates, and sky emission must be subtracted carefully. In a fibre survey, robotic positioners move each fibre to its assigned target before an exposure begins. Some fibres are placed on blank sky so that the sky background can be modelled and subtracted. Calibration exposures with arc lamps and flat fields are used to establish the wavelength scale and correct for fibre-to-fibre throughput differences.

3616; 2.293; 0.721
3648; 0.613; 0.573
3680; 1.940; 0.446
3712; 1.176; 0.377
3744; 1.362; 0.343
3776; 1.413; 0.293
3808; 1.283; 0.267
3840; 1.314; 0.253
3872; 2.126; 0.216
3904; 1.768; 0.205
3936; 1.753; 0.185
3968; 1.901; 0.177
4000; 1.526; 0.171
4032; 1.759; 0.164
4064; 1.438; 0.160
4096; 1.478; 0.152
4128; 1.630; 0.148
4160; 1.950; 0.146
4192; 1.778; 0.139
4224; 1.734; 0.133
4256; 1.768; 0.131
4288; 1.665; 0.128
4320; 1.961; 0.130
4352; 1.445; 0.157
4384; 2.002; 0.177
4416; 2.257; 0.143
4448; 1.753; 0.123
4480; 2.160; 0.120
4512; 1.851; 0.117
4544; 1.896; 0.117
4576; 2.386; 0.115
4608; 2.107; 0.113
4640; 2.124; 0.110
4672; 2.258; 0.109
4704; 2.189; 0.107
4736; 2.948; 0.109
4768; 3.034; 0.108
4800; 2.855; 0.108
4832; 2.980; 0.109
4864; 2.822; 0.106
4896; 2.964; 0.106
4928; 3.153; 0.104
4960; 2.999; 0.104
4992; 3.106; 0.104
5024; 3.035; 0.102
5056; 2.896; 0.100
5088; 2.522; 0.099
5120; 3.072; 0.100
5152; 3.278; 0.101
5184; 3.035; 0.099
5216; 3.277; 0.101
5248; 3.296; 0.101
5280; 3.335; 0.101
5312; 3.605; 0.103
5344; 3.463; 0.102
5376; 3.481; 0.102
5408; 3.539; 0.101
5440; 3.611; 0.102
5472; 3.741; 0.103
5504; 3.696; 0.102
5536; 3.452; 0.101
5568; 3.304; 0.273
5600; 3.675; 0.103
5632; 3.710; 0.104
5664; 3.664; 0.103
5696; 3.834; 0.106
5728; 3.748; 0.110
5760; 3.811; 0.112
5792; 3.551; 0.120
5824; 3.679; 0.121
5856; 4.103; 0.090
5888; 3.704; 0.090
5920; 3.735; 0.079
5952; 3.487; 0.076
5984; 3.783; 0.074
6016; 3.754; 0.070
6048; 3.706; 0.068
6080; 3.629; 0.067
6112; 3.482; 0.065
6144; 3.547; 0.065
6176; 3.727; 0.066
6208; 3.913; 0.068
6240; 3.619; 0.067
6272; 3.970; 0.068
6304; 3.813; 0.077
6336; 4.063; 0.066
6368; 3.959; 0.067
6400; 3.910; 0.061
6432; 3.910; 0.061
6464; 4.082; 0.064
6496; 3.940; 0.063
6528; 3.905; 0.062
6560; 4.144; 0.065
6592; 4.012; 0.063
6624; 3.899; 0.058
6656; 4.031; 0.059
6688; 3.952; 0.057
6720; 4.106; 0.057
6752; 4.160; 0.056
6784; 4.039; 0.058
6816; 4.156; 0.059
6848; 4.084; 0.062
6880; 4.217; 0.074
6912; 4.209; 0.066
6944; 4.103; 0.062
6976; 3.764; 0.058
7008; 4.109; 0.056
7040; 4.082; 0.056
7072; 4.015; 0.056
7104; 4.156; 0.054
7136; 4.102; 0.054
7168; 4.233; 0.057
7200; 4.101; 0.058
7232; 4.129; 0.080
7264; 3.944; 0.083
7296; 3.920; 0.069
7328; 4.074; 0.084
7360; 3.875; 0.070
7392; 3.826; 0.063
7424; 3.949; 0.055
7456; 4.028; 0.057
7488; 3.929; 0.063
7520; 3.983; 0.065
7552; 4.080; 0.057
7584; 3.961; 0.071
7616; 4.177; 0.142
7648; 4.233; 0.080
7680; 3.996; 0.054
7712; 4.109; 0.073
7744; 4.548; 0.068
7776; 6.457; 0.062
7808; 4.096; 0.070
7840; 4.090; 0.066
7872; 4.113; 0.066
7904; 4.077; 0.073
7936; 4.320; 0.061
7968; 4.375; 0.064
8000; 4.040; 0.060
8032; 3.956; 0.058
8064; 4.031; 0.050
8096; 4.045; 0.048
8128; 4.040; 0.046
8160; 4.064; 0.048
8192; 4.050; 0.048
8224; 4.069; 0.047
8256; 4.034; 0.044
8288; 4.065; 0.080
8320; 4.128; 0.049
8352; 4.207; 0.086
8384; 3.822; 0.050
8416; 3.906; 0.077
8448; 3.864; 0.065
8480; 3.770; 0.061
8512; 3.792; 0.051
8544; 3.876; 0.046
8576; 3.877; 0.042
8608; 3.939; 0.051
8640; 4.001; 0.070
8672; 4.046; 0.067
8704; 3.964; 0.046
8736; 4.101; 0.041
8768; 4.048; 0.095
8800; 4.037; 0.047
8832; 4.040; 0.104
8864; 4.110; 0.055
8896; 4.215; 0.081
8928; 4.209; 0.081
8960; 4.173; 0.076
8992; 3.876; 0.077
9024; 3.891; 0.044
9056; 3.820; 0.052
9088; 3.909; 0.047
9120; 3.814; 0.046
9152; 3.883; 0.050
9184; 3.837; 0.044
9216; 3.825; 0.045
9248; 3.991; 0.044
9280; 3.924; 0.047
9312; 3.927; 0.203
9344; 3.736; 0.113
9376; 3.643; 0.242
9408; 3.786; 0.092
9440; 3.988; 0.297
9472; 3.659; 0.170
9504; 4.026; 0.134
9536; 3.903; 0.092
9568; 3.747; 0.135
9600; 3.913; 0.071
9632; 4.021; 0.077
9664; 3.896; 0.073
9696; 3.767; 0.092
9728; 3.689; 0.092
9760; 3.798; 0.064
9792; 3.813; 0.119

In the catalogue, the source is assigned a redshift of 0.183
